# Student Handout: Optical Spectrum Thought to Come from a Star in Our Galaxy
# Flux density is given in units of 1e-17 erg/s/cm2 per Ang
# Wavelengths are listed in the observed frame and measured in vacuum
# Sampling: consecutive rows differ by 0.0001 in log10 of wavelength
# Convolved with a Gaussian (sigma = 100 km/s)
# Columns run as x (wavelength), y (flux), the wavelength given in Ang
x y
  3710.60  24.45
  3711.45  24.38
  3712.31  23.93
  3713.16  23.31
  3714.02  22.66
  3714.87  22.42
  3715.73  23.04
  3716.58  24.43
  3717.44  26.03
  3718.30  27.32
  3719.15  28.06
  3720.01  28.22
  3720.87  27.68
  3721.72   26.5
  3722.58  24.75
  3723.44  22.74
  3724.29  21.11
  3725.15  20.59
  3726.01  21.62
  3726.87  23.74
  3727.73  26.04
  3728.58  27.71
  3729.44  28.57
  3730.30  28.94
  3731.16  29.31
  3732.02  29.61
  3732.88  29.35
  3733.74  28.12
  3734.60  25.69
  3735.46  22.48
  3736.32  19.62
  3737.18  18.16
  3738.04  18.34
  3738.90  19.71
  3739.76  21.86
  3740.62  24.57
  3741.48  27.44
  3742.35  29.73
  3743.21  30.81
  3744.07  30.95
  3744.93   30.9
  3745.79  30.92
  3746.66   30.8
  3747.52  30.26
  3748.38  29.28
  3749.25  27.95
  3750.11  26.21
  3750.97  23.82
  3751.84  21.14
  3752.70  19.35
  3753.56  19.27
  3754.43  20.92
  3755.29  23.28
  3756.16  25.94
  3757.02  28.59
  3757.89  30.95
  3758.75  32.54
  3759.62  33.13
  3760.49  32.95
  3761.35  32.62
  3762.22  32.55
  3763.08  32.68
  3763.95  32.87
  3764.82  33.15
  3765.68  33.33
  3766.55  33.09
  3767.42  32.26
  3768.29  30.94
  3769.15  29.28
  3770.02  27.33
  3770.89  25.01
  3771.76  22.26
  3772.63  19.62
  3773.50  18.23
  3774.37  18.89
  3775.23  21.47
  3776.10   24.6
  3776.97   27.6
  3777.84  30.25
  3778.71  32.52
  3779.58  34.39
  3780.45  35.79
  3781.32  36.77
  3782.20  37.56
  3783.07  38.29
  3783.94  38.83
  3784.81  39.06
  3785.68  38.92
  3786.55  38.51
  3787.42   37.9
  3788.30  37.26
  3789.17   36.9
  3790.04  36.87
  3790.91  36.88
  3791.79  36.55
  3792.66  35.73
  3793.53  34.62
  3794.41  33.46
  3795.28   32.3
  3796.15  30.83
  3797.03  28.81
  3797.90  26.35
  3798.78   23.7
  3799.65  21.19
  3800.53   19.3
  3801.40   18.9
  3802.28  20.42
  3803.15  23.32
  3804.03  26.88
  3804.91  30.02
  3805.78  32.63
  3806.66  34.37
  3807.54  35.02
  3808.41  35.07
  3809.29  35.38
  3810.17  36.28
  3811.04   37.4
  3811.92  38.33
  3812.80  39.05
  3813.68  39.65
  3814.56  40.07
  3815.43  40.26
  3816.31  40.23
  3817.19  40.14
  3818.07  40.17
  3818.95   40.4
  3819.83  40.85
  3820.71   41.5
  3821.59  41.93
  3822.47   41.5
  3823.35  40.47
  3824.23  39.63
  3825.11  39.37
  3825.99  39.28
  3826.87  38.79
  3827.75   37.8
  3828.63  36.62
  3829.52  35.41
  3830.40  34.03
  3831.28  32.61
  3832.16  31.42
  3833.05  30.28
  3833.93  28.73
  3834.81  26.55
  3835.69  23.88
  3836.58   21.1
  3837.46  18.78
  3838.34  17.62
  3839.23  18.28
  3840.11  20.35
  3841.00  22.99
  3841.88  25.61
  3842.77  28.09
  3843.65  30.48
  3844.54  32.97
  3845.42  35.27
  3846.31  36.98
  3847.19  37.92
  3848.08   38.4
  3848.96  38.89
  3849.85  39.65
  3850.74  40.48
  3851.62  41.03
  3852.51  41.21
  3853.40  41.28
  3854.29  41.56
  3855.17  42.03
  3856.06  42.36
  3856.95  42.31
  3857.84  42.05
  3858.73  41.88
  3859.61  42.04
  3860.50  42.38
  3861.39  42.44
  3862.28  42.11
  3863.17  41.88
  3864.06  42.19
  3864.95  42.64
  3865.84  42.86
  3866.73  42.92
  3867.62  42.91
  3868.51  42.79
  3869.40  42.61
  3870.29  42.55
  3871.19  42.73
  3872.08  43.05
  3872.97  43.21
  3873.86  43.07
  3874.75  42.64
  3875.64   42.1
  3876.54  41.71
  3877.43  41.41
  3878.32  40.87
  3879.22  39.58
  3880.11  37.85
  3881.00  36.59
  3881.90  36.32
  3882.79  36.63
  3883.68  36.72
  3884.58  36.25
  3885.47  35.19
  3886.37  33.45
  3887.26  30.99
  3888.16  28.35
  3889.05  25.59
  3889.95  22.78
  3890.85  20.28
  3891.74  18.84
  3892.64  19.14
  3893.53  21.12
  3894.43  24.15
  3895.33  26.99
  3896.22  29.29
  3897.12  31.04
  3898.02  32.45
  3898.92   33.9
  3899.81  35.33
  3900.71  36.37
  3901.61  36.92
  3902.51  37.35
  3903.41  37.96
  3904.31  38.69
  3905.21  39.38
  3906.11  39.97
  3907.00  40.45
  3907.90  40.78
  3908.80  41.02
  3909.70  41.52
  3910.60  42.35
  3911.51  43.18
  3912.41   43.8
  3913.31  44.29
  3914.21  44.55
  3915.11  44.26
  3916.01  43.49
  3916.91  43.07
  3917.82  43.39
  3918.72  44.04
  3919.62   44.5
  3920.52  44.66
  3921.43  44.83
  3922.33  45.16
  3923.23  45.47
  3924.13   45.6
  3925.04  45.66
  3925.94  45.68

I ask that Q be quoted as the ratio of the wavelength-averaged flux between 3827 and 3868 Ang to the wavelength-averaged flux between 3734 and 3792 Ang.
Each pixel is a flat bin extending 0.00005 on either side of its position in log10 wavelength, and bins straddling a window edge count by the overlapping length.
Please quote 1.21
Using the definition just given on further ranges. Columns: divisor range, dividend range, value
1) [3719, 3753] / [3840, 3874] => 1.52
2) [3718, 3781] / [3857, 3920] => 1.41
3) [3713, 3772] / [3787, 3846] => 1.22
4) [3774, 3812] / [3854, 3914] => 1.18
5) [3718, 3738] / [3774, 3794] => 1.35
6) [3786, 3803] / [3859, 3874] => 1.38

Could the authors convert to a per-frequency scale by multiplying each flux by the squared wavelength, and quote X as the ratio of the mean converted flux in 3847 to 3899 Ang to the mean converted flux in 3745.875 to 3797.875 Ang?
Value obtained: 1.3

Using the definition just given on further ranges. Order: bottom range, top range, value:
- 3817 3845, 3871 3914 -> 1.14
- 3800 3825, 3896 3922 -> 1.20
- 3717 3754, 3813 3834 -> 1.55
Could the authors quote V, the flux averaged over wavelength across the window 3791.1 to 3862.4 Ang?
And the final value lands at 34.3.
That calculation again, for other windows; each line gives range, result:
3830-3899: 34.8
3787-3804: 30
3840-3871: 39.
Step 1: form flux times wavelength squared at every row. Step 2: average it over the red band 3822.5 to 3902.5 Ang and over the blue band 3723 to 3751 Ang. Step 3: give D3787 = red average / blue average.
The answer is 1.4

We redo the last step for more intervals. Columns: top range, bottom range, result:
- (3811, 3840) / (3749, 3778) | 1.32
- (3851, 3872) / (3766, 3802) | 1.43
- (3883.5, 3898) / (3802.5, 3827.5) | 0.77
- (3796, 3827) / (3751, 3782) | 1.25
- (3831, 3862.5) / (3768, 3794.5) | 1.10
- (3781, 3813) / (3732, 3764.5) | 1.25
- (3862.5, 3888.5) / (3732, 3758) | 1.67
